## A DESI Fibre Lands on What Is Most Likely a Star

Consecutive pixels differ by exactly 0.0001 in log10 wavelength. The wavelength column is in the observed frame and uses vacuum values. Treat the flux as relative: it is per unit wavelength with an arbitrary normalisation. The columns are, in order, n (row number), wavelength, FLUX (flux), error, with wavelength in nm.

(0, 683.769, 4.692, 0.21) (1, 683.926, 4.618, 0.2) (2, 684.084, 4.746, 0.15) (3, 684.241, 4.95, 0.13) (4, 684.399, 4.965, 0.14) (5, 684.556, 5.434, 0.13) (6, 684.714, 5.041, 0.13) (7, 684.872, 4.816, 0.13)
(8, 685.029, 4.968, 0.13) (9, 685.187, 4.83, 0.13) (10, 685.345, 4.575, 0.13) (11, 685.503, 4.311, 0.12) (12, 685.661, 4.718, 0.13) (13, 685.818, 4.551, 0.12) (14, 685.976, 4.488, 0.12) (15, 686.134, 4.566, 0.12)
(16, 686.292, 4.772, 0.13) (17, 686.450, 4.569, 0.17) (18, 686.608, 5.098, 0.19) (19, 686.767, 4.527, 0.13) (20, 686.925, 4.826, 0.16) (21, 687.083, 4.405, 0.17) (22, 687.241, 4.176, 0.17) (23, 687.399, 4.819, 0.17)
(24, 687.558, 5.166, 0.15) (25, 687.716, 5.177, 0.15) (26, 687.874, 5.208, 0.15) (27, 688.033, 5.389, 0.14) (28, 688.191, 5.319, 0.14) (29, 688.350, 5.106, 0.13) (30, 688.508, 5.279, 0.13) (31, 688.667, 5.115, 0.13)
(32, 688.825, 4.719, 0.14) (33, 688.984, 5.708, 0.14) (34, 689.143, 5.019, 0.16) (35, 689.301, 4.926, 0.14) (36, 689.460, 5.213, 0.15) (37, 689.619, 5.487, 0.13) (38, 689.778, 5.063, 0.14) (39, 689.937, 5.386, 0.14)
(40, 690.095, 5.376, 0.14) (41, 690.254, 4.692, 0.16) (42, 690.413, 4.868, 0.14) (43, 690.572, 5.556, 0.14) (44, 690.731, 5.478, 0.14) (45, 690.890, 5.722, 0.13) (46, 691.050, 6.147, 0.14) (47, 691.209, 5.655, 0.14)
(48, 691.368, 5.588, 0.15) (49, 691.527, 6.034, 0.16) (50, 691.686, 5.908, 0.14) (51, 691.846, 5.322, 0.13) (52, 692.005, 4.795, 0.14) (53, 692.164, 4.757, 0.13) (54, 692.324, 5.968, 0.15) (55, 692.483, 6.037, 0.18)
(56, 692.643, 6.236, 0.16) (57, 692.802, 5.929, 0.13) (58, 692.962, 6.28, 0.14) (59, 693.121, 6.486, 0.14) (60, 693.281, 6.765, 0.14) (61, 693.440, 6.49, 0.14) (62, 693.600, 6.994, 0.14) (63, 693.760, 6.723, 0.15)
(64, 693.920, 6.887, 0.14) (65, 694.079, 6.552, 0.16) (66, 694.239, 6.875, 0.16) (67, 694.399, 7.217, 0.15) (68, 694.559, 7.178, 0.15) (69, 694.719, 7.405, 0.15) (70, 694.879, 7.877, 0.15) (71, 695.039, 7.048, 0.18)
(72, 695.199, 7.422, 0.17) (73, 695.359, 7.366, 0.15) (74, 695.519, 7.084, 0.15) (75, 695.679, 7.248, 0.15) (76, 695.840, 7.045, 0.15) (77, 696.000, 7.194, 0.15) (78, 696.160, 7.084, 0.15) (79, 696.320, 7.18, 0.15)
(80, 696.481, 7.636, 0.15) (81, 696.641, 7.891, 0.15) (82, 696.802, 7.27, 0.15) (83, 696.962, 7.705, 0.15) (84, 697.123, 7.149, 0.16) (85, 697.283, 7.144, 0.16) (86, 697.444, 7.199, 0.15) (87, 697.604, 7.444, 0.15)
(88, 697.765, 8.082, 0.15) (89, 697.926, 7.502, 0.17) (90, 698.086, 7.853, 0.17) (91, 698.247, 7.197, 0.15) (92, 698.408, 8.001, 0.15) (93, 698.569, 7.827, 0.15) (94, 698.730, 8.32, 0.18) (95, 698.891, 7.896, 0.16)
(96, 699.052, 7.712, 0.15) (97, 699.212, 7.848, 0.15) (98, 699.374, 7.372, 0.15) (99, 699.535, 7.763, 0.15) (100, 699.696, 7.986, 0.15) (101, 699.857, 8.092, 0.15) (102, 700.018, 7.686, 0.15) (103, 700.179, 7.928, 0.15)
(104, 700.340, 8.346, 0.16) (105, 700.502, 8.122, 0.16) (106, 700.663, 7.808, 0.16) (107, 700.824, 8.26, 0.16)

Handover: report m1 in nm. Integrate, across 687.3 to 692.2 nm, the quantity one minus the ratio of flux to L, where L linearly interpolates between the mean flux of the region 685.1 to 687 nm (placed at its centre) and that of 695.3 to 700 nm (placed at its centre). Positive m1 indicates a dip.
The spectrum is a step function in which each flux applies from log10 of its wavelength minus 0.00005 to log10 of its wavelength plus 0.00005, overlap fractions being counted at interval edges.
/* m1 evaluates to 0.242 nm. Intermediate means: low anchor 4.65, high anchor 7.56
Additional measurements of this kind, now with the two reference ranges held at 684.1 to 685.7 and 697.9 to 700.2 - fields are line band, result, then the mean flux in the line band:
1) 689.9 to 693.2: 0.32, 5.63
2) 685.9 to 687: 0.10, 4.69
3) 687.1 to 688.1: 0.09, 4.95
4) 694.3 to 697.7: -0.08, 7.32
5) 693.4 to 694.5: -0.02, 6.84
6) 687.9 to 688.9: 0.08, 5.16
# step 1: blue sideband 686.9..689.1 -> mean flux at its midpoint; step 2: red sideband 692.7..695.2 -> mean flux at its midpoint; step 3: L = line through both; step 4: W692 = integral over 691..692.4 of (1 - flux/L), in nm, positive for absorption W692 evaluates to 0.14 nm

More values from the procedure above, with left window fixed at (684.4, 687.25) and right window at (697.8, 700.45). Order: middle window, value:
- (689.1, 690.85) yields 0.151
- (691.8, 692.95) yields 0.117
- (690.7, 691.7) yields 0.031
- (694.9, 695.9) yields -0.040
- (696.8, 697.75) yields 0.004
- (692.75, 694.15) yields -0.015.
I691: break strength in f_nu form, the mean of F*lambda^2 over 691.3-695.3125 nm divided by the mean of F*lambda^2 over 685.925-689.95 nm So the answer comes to 1.31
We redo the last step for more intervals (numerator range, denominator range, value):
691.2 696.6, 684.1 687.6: 1.43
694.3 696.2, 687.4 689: 1.43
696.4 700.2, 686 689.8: 1.59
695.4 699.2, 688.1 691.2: 1.45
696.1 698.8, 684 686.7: 1.64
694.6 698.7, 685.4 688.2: 1.61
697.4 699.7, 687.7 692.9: 1.46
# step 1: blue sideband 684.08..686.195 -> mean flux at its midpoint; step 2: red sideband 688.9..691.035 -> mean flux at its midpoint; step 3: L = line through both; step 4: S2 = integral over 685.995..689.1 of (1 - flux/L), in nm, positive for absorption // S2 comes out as 0.06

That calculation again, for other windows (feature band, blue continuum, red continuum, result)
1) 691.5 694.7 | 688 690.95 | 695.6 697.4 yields 0.01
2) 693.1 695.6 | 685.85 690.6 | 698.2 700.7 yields -0.18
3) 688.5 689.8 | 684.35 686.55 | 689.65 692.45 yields 0.01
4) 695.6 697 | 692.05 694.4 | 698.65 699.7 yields -0.04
